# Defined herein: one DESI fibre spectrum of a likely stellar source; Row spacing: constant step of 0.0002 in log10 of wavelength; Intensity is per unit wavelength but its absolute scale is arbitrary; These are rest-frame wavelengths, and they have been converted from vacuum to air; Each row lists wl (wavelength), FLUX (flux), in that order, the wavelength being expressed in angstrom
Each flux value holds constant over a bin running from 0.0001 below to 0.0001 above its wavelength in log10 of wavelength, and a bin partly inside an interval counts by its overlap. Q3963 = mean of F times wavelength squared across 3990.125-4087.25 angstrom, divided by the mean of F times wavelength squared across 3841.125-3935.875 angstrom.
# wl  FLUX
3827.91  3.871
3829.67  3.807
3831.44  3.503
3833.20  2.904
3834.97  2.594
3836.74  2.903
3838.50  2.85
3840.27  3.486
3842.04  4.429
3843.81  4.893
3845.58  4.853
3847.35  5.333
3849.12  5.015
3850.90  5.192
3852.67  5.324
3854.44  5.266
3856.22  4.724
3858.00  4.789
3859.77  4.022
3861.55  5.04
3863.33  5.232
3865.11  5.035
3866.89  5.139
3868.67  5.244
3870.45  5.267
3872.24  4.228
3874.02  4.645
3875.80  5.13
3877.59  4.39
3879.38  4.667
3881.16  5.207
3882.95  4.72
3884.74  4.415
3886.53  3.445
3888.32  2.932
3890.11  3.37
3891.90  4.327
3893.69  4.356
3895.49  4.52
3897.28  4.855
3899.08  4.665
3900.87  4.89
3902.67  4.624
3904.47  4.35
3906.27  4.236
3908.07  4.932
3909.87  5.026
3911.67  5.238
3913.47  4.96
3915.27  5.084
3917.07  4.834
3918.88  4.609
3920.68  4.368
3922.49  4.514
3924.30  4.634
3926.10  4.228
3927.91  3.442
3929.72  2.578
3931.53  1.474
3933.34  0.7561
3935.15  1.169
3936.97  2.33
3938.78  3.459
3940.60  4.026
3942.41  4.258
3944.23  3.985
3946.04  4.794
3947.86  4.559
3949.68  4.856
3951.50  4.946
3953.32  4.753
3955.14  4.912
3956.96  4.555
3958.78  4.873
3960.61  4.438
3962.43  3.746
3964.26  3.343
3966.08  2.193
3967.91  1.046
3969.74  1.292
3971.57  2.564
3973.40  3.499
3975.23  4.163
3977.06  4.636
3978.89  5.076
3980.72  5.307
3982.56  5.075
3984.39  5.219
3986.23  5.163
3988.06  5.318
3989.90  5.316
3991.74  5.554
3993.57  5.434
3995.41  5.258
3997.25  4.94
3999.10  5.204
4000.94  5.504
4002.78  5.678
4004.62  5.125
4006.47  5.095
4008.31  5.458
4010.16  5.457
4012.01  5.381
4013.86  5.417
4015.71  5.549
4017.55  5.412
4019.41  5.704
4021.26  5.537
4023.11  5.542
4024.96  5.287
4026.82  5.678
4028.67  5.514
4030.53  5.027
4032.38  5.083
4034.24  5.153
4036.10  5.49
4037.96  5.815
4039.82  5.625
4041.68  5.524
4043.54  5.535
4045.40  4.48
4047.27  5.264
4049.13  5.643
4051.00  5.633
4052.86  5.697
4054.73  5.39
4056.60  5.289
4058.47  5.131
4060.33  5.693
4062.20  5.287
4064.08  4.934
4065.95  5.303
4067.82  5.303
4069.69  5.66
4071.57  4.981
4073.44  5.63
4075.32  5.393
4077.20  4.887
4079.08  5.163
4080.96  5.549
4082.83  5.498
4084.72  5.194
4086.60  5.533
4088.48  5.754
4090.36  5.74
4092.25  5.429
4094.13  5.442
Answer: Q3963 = 1.3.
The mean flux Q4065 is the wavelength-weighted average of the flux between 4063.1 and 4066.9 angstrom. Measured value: 5.12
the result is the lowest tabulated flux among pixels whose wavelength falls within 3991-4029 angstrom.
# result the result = 4.94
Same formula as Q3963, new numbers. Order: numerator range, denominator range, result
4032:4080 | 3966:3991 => 1.37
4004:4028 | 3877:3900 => 1.35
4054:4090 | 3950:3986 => 1.40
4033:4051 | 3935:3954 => 1.41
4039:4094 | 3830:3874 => 1.34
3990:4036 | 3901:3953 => 1.39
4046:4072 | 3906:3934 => 1.41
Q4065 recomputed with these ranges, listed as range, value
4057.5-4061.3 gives 5.42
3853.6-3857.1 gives 4.99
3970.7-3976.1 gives 3.41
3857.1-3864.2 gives 4.77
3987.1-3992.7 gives 5.4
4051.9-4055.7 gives 5.54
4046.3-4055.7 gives 5.52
